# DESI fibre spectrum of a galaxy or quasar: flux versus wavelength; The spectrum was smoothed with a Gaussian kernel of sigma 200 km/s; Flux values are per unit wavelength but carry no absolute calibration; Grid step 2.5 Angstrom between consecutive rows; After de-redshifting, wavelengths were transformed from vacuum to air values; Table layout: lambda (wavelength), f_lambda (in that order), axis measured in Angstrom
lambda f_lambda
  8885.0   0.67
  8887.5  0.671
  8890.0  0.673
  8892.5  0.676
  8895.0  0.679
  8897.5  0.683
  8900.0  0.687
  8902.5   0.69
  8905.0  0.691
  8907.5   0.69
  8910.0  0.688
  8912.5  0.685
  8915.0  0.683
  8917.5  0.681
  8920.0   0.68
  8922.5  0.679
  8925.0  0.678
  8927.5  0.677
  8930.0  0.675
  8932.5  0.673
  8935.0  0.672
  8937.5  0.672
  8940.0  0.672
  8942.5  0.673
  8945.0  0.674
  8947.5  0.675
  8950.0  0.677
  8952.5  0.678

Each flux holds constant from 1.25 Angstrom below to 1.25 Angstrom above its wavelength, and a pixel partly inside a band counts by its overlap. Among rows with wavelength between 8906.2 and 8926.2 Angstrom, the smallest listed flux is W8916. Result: 0.678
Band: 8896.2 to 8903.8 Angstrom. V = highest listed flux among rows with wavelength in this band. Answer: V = 0.69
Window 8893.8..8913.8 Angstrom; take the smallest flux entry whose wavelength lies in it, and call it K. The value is 0.679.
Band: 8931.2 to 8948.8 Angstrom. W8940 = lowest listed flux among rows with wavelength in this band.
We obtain 0.672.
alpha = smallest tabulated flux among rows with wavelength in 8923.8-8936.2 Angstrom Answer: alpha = 0.672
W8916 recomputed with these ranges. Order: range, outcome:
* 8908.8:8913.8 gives 0.685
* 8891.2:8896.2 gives 0.676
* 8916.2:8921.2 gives 0.68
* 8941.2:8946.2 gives 0.673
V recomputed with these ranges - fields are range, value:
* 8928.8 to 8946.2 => 0.675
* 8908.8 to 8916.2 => 0.688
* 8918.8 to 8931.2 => 0.68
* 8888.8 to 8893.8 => 0.676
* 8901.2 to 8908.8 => 0.691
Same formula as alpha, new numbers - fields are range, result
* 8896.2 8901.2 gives 0.683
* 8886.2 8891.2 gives 0.671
